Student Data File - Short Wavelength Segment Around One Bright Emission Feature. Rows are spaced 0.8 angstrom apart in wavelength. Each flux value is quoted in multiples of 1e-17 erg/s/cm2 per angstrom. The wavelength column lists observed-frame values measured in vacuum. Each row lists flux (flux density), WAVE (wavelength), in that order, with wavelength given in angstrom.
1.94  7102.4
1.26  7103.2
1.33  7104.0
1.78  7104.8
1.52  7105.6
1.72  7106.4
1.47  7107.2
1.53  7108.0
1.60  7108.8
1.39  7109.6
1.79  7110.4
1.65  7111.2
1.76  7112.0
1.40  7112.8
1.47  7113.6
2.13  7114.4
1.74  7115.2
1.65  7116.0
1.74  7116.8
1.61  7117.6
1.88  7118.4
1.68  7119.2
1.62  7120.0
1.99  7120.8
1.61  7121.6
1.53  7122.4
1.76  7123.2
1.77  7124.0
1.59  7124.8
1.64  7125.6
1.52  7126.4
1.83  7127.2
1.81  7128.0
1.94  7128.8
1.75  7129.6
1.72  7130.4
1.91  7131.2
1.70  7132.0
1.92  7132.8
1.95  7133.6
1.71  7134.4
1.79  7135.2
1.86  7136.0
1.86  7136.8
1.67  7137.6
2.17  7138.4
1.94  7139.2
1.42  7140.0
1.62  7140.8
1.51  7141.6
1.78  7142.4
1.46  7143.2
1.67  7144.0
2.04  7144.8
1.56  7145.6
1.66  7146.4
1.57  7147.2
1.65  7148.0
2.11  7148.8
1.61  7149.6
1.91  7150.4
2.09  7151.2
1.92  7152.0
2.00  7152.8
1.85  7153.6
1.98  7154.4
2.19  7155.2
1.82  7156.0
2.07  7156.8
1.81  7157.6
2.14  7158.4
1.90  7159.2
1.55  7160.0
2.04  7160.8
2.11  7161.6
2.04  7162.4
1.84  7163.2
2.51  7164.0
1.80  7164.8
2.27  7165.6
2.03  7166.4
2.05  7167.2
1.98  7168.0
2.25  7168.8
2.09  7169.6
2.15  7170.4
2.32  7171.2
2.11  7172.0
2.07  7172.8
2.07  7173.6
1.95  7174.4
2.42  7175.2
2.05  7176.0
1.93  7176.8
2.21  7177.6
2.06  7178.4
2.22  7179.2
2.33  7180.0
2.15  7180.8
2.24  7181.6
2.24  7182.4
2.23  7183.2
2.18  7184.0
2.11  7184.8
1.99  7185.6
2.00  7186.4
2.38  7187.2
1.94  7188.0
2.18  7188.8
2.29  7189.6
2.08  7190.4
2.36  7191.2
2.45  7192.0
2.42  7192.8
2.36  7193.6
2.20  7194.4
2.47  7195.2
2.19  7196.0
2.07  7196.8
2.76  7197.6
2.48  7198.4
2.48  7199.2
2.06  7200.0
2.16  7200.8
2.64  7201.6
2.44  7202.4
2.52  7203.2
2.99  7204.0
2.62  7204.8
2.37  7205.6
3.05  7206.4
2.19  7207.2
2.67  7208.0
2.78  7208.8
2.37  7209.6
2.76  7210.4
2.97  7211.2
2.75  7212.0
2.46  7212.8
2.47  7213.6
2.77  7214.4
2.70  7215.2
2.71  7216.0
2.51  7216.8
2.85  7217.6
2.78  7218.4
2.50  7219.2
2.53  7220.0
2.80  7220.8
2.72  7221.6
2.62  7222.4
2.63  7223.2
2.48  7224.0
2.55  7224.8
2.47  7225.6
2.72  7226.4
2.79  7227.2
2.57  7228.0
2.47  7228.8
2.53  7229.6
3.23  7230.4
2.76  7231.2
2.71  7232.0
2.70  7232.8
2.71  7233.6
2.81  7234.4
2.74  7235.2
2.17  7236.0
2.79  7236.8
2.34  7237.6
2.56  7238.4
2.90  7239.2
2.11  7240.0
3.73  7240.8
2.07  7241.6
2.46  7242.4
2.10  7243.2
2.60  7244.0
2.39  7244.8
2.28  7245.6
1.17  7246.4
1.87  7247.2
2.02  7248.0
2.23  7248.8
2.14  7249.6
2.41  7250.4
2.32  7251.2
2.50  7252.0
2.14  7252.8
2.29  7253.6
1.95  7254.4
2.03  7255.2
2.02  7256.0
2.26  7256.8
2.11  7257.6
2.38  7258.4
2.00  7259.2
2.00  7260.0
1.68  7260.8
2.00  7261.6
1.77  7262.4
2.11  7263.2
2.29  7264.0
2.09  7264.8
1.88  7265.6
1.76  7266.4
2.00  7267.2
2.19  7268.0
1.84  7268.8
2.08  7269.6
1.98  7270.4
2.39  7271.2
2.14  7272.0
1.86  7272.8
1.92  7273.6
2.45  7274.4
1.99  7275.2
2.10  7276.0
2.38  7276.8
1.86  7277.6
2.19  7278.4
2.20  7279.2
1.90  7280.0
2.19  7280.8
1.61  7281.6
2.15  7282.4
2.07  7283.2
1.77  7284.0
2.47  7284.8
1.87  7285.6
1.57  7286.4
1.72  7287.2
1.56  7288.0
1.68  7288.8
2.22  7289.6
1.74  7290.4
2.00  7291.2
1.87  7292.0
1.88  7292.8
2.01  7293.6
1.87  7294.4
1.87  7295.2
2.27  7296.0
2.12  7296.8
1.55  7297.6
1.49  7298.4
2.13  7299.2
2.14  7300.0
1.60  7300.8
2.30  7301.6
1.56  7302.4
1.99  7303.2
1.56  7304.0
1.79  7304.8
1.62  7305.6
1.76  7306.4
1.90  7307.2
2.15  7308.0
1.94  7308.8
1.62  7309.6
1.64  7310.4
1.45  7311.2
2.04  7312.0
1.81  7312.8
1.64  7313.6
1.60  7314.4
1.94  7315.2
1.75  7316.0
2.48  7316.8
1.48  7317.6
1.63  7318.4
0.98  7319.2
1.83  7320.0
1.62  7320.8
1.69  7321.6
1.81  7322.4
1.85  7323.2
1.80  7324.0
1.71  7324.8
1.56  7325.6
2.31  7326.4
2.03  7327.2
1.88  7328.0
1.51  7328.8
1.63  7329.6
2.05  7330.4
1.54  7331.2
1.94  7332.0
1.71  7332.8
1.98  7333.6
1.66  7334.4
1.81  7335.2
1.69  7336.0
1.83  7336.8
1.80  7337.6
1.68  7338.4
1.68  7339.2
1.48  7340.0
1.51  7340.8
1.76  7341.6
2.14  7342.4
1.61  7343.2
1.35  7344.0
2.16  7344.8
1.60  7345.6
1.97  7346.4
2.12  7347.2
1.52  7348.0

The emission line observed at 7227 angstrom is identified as Mg II 2798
